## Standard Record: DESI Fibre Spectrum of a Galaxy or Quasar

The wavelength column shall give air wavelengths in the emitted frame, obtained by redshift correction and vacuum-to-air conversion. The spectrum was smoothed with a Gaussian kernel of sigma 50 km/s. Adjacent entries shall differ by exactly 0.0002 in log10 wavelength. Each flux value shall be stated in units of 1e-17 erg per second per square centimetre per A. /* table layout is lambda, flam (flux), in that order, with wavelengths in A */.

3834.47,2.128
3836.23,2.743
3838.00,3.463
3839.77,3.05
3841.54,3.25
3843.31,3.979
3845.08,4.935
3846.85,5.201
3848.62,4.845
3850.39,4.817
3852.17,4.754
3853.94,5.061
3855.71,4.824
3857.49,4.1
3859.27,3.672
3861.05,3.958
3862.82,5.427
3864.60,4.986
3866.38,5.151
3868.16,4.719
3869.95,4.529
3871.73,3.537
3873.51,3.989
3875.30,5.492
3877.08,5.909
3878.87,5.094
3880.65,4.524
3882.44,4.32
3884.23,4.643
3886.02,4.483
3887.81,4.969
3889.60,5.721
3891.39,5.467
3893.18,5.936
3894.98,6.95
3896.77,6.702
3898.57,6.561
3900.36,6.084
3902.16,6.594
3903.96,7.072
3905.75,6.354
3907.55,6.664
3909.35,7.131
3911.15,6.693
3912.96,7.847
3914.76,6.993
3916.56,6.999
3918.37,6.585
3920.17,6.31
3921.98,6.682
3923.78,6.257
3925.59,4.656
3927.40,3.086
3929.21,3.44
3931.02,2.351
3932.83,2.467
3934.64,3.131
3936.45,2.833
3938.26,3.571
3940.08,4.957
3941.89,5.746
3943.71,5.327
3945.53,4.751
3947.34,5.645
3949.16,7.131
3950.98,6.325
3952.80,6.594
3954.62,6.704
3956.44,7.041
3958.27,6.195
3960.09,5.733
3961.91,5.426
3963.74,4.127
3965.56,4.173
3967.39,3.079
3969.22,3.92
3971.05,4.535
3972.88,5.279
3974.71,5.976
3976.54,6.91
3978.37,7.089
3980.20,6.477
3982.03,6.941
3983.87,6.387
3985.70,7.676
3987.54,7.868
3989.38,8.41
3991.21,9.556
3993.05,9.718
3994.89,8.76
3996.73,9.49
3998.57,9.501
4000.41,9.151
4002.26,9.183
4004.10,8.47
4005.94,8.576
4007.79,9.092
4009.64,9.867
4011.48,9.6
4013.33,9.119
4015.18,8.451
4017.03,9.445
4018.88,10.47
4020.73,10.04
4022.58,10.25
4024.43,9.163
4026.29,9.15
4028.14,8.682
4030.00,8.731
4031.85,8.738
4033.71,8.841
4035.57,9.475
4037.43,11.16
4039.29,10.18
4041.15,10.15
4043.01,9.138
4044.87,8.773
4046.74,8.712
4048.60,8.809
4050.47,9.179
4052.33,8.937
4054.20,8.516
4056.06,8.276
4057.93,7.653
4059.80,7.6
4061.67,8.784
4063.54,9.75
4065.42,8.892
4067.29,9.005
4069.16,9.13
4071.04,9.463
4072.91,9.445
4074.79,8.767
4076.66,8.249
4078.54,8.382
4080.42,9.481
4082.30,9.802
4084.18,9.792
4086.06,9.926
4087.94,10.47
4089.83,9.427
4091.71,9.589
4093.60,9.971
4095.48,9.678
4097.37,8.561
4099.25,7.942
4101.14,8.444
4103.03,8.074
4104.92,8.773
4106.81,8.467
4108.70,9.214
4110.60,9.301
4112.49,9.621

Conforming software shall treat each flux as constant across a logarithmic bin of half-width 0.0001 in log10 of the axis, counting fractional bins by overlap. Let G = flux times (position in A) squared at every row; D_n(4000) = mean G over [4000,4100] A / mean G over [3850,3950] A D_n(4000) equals 1.89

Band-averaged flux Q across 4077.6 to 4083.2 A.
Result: 9.21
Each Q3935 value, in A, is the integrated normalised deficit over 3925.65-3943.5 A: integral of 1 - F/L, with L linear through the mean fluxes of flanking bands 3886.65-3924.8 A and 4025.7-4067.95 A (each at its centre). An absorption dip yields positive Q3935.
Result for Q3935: 8.6 A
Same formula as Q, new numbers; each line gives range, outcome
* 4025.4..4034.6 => 8.83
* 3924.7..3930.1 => 3.72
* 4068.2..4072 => 9.3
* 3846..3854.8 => 4.94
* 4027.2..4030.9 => 8.71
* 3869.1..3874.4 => 4.02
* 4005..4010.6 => 9.18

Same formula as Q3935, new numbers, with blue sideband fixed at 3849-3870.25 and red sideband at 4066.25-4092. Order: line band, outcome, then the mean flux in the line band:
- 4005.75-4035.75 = -4.4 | 9.29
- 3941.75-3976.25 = 6.6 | 5.48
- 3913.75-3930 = 0.8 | 5.7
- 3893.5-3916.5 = -4.7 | 6.79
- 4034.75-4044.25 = -1.7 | 9.99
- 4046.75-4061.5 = 0.6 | 8.46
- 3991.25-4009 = -3.4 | 9.14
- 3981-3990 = -0.1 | 7.41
